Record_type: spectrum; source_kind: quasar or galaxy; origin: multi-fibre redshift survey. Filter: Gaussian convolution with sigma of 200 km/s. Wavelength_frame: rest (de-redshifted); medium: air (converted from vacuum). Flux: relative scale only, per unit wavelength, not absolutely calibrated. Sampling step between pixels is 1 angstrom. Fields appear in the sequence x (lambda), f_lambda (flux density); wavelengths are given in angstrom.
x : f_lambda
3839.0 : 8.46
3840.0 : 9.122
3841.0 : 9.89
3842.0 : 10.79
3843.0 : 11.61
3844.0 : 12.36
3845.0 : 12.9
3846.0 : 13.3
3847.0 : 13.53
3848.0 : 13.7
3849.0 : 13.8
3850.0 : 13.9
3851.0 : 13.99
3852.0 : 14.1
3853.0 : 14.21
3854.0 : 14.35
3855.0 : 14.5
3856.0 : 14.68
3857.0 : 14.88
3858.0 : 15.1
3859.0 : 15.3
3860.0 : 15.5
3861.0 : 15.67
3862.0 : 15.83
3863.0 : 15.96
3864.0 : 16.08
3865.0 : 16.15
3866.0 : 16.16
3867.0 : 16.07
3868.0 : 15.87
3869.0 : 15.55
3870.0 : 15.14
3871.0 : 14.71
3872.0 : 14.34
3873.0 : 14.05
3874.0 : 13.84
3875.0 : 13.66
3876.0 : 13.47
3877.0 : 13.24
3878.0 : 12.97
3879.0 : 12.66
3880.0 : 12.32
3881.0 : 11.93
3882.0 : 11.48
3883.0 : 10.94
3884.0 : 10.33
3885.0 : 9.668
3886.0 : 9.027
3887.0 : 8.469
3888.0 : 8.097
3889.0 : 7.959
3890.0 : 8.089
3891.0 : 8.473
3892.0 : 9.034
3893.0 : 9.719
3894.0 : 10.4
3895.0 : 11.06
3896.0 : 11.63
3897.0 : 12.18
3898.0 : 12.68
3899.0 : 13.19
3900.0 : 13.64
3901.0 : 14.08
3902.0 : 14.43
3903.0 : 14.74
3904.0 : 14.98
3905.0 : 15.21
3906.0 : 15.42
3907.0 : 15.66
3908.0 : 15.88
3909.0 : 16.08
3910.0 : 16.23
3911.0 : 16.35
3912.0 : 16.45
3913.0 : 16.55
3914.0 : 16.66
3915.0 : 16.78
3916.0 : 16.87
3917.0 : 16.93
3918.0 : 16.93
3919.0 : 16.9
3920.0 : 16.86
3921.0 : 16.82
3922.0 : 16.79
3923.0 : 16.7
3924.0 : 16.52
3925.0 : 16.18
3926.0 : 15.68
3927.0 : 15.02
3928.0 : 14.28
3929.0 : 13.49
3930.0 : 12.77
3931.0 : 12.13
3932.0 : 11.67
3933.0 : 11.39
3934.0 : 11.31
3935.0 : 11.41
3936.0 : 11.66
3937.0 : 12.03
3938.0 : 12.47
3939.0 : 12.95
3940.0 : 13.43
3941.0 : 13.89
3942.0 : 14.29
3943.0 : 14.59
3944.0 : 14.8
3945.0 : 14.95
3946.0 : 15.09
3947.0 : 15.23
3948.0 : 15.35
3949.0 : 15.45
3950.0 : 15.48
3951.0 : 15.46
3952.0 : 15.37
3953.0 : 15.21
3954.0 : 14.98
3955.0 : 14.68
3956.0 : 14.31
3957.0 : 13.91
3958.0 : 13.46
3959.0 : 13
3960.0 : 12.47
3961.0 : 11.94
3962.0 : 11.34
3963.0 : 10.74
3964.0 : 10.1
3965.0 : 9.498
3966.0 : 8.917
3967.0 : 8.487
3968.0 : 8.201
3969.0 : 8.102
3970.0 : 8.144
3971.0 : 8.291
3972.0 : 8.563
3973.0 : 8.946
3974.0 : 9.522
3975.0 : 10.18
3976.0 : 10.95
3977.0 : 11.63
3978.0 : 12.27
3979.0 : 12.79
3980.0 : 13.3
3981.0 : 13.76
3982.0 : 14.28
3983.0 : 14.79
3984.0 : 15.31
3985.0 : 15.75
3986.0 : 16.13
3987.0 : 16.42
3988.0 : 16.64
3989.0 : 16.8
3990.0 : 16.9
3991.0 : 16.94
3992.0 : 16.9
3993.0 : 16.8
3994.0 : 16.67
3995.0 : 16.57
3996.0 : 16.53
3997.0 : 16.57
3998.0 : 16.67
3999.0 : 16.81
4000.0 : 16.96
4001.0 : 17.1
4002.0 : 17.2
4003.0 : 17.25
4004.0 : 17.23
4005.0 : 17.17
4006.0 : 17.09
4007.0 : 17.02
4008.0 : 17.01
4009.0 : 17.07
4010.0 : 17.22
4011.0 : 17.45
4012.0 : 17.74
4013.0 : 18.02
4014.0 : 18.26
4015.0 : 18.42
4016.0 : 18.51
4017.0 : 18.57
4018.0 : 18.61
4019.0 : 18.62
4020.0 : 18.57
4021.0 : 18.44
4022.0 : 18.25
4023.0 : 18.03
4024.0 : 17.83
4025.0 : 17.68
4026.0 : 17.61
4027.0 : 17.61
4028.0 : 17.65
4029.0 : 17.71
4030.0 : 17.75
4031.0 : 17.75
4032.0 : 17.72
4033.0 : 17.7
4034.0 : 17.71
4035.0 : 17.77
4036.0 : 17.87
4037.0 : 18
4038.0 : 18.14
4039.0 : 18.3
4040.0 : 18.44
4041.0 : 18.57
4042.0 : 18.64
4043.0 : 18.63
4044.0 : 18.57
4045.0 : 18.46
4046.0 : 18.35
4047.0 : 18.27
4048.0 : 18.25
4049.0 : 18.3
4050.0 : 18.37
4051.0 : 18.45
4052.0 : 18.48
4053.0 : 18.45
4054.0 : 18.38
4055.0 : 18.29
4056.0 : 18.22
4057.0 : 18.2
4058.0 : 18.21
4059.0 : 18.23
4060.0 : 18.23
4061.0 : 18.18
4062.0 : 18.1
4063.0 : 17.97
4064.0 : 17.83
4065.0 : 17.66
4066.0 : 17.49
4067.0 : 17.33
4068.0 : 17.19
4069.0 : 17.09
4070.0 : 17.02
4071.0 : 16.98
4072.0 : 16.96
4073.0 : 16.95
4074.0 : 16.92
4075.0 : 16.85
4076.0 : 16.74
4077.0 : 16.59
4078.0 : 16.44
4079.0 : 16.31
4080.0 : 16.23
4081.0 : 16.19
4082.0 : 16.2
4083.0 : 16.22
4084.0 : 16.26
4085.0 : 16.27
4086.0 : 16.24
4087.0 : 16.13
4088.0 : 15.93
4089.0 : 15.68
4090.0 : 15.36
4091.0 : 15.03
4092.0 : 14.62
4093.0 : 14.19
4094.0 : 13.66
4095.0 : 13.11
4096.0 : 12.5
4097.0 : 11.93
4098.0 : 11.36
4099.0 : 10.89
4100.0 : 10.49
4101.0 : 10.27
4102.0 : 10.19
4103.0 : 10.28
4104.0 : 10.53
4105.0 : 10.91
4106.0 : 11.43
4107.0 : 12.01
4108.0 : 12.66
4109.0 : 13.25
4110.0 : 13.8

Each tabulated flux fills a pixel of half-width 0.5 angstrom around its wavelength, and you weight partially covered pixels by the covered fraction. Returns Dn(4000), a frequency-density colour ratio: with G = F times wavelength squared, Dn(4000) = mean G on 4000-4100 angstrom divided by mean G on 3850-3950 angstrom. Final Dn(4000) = 1.33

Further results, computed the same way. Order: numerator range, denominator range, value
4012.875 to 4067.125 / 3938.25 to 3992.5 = 1.43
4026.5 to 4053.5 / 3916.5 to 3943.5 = 1.35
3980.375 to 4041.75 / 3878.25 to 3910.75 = 1.52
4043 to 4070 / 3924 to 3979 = 1.52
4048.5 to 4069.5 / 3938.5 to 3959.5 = 1.31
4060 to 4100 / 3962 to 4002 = 1.25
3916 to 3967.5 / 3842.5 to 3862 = 1.03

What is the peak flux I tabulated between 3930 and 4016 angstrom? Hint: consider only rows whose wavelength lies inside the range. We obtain 18.51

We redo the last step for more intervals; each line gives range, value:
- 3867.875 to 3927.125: 16.93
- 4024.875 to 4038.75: 18.14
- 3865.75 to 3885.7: 16.16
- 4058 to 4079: 18.23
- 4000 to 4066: 18.64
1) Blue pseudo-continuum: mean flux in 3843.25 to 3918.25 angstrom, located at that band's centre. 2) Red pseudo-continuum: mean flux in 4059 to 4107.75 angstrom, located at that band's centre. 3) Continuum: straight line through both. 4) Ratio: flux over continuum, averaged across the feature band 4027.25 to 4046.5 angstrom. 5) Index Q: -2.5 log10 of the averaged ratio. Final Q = -0.22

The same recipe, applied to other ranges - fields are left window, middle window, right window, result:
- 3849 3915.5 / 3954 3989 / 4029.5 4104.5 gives 0.24 mag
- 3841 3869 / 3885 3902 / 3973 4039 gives 0.38 mag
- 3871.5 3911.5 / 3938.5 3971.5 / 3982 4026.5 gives 0.18 mag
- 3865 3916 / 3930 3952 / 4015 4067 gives 0.10 mag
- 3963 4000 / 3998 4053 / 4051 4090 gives -0.18 mag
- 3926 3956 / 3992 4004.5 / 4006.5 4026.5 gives 0.01 mag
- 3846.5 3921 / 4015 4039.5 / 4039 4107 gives -0.16 mag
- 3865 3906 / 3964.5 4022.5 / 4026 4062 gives 0.10 mag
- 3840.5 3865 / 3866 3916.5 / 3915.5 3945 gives 0.08 mag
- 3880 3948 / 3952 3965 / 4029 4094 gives 0.13 mag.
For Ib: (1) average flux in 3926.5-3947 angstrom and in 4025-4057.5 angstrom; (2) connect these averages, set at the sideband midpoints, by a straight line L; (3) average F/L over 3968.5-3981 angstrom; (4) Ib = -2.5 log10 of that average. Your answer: 0.40 mag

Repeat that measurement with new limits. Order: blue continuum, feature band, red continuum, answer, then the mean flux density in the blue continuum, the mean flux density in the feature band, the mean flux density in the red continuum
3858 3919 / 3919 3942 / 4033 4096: 0.04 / 13.7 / 14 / 17.2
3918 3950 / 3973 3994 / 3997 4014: 0.14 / 14.3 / 14.3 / 17.2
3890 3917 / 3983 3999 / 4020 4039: 0.01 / 14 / 16.5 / 17.9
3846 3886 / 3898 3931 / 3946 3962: -0.10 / 14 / 15.6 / 14.3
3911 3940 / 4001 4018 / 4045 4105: -0.14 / 14.7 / 17.6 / 16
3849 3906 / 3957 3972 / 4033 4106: 0.38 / 13.2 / 10.3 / 16.3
